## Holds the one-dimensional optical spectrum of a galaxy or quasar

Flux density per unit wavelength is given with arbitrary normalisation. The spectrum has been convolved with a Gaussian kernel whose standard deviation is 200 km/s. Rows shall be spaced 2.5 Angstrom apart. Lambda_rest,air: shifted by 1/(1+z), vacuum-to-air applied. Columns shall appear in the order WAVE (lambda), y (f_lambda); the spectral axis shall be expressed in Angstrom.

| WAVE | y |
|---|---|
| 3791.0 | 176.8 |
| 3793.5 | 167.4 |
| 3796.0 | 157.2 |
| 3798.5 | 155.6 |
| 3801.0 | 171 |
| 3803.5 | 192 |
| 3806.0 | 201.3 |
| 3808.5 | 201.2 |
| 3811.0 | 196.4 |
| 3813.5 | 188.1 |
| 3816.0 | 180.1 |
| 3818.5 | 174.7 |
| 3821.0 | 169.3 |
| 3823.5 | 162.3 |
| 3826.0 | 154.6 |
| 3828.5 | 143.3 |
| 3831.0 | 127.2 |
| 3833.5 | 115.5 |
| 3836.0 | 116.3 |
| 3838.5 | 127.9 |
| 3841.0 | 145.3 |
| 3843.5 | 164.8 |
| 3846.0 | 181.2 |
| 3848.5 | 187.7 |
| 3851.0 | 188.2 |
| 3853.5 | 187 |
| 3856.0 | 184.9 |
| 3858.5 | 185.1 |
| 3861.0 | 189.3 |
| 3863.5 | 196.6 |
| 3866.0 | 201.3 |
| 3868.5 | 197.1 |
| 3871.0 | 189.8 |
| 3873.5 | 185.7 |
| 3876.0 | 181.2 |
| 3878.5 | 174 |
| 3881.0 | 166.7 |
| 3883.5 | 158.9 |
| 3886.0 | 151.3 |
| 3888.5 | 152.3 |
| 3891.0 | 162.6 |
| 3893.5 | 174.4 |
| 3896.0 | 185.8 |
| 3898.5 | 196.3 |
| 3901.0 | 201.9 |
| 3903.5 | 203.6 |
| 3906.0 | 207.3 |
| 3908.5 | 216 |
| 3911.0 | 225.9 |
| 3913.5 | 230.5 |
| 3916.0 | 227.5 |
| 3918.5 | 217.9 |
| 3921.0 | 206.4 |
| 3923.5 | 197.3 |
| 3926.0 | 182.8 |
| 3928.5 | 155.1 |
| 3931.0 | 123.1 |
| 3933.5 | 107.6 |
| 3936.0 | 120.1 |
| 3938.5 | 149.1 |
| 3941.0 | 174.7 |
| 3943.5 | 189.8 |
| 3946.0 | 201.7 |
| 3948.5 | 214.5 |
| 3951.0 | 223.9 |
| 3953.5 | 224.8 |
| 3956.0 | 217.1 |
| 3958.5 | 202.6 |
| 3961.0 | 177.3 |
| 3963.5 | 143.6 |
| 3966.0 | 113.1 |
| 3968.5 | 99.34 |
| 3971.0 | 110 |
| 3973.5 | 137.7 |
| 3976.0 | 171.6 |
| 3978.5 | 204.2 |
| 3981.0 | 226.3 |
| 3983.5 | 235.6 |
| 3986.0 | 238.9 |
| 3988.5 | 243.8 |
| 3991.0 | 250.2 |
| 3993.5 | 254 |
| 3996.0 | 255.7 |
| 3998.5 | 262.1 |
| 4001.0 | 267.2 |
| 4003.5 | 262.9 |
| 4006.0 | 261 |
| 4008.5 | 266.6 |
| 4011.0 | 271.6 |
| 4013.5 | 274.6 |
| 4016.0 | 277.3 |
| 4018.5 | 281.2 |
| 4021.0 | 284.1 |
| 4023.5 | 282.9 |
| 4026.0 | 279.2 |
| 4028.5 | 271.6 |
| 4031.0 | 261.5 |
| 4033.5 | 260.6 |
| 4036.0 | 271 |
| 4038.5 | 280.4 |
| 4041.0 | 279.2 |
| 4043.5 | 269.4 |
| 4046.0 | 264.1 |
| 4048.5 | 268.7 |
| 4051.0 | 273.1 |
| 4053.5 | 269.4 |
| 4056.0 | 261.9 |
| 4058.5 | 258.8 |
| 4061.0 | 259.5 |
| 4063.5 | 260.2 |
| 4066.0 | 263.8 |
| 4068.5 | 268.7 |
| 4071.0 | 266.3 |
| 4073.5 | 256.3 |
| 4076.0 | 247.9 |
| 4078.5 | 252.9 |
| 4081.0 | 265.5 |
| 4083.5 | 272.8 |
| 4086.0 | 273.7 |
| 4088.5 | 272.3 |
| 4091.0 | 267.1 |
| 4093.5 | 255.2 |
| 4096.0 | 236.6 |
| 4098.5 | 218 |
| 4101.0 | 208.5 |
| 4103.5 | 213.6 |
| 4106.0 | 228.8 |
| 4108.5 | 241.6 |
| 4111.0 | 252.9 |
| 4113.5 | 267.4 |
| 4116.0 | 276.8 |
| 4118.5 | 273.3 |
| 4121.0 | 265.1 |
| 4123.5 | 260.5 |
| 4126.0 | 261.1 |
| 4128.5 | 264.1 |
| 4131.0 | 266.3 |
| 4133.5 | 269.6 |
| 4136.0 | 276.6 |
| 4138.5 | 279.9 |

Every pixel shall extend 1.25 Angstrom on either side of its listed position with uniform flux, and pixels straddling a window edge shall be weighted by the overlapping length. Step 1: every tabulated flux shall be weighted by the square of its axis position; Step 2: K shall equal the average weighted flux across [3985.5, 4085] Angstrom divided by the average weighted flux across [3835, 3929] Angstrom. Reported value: 1.55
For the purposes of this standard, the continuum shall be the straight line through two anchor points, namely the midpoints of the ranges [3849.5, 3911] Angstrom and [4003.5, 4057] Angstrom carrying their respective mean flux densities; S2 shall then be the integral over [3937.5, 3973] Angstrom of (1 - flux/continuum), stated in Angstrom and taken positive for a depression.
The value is 8.4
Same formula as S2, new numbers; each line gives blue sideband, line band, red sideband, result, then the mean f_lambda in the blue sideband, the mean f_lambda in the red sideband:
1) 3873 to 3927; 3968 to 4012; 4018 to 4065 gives 3.19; 191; 270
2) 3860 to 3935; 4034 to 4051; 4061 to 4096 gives -1.71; 185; 262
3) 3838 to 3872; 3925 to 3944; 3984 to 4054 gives 6.36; 182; 267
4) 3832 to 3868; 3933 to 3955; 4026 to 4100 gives 3.13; 170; 263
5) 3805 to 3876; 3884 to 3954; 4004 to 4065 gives 8.60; 173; 270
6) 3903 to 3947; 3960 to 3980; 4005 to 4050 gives 7.02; 185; 273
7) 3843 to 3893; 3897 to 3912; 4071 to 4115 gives -1.33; 179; 250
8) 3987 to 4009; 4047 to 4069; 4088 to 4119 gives -1.21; 258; 246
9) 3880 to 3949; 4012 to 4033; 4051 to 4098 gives -3.62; 182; 261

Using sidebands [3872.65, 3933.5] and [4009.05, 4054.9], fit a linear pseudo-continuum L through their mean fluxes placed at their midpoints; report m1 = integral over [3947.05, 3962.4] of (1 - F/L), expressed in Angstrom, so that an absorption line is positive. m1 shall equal 0.8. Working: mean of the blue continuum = 185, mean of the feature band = 209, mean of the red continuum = 273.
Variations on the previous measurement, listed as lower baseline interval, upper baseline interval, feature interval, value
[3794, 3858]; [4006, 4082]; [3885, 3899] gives 2.02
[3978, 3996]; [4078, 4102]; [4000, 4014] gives -1.47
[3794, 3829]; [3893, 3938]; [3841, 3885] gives -0.24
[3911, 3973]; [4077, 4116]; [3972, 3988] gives -0.70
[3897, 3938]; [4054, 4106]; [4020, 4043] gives -3.96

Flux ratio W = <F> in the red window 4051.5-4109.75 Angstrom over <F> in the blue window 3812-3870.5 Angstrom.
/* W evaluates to 1.50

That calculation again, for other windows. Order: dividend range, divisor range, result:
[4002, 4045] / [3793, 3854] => 1.64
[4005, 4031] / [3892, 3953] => 1.45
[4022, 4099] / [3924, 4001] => 1.40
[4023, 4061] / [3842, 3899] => 1.50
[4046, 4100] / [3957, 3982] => 1.64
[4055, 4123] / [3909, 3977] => 1.45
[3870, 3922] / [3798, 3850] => 1.16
